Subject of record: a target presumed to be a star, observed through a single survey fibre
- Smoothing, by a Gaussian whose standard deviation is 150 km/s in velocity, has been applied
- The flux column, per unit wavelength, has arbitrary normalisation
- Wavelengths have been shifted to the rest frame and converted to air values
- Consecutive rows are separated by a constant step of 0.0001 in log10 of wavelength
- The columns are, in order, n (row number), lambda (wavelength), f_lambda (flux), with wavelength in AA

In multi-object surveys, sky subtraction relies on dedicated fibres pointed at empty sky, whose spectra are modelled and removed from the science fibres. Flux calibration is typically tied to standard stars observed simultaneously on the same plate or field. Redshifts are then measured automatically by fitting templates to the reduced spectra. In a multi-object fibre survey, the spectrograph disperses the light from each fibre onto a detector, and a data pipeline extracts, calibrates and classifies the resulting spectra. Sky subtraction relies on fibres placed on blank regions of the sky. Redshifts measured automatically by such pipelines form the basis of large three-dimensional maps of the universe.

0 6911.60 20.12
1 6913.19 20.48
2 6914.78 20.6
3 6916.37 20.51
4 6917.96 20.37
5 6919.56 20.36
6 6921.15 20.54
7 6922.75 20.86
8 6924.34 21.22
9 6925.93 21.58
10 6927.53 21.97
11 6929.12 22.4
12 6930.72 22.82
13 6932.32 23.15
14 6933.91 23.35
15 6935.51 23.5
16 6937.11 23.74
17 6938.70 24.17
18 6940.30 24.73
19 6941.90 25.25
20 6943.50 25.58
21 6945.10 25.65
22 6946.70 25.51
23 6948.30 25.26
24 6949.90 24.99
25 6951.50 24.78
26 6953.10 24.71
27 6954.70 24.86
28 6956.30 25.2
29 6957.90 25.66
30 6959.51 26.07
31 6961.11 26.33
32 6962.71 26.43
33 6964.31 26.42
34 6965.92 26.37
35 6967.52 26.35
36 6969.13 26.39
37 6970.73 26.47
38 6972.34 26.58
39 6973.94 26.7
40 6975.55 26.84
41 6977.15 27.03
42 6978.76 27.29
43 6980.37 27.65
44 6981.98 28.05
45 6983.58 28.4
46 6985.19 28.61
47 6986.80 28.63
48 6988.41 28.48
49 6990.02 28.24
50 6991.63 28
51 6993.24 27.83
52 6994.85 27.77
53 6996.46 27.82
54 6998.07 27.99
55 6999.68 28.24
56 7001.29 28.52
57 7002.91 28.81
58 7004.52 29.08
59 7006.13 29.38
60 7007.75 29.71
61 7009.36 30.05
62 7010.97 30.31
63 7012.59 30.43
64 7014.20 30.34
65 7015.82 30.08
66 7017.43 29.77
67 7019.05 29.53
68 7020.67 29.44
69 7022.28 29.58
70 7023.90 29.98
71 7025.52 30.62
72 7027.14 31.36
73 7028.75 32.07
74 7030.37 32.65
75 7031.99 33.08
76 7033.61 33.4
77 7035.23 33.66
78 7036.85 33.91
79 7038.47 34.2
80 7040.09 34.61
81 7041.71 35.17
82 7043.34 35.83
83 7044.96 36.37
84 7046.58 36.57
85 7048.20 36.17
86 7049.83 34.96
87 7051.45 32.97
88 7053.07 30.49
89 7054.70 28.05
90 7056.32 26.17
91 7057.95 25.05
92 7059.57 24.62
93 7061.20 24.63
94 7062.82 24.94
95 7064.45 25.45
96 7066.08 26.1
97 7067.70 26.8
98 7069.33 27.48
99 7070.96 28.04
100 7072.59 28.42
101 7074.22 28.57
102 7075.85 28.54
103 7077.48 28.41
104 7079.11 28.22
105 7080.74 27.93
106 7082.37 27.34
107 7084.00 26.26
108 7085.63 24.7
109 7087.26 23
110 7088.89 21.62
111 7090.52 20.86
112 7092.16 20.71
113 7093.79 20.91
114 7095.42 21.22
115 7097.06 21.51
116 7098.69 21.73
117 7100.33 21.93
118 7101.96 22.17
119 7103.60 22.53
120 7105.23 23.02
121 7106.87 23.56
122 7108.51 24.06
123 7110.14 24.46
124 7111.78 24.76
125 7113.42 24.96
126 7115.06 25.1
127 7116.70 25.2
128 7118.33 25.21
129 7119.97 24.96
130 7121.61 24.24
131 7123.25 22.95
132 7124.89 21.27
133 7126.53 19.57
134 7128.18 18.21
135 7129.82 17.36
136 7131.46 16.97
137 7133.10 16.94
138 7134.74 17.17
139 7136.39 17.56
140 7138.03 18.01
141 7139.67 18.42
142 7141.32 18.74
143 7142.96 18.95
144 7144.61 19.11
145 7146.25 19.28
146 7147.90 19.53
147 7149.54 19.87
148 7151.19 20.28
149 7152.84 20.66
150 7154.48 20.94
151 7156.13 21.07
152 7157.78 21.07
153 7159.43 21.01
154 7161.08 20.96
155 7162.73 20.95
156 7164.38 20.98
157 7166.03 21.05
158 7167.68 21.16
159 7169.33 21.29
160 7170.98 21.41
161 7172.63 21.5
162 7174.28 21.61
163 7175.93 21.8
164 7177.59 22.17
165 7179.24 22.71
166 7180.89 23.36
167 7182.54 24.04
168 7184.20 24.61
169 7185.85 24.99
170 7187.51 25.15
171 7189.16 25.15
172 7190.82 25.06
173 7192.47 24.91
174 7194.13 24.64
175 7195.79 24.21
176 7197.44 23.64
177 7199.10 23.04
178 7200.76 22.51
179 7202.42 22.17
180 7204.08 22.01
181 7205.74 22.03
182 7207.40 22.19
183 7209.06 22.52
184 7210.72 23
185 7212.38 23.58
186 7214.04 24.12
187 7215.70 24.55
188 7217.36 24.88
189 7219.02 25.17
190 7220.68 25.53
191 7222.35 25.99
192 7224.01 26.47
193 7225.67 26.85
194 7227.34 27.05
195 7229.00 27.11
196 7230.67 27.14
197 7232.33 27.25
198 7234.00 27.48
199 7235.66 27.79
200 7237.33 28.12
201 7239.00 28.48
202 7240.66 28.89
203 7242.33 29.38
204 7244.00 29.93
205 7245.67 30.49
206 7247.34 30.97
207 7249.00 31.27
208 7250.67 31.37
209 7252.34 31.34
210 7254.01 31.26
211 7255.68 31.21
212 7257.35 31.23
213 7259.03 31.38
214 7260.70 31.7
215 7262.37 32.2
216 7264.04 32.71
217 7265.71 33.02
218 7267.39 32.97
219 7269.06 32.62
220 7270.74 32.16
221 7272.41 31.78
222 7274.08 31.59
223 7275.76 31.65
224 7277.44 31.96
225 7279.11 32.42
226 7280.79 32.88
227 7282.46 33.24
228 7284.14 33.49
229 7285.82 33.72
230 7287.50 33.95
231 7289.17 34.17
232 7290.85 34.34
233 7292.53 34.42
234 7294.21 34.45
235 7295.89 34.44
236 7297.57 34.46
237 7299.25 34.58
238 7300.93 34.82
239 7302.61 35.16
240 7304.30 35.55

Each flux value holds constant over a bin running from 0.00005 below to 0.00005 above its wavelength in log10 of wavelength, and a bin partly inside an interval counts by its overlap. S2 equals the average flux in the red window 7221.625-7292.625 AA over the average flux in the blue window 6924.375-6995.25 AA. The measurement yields 1.20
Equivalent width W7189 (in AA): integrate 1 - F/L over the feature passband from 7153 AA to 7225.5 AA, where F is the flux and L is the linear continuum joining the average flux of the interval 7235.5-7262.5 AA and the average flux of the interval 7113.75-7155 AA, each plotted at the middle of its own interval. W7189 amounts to 5.9 AA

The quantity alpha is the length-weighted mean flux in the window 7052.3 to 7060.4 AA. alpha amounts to 26.8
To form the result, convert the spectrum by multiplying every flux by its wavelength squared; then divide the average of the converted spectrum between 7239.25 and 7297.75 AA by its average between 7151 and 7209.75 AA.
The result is 1.5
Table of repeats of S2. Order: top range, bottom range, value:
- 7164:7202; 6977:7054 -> 0.75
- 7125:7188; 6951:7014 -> 0.75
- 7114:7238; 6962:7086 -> 0.77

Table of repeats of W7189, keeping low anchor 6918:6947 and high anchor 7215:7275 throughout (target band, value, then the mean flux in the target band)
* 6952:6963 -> -0.94 AA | 25.6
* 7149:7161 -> 2.98 AA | 20.7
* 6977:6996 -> -3.07 AA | 28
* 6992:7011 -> -3.32 AA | 28.7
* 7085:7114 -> 4.21 AA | 22.6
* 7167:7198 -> 5.31 AA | 23.4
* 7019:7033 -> -3.42 AA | 31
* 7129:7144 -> 5.18 AA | 17.8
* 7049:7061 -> -1.49 AA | 28.7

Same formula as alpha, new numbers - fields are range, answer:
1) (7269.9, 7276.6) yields 31.8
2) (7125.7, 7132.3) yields 18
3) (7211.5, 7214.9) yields 23.9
